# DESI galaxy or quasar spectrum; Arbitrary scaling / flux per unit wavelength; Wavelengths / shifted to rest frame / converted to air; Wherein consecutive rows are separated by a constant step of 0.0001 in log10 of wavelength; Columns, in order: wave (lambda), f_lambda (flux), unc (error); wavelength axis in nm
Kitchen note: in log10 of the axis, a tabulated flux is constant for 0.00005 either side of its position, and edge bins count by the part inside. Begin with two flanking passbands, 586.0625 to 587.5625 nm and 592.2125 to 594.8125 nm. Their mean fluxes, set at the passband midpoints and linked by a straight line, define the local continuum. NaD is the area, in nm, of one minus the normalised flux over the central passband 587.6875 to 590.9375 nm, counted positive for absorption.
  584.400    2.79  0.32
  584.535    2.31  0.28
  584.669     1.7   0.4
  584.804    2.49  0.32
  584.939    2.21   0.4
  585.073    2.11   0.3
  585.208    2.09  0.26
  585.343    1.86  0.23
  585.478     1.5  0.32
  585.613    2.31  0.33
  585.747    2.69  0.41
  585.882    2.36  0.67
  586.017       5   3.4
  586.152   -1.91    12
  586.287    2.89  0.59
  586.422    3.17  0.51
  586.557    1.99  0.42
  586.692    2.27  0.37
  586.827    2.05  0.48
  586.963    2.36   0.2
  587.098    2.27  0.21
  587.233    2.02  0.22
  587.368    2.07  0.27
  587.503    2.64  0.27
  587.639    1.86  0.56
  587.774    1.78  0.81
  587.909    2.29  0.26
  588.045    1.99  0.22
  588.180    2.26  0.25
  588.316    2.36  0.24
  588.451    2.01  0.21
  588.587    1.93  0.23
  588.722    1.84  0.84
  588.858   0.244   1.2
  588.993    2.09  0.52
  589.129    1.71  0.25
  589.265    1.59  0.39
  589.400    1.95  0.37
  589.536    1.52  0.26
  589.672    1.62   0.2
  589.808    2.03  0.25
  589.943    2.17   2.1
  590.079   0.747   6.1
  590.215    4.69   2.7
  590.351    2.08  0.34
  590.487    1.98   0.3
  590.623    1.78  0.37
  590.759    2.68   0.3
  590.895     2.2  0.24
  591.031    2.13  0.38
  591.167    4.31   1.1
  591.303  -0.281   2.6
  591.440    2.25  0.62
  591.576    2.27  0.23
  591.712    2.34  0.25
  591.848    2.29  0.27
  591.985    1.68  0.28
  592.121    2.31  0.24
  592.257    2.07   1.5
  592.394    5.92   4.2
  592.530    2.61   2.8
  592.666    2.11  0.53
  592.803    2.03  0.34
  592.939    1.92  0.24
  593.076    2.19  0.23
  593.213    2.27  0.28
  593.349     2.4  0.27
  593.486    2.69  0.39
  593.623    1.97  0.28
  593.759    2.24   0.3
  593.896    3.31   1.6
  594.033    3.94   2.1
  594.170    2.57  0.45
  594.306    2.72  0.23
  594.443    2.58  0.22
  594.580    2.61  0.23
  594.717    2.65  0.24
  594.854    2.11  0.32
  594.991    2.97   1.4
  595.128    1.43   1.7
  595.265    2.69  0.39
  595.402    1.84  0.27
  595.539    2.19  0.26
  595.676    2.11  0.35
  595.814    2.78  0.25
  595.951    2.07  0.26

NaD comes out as 0.41 nm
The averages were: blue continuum 2.02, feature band 1.98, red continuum 2.67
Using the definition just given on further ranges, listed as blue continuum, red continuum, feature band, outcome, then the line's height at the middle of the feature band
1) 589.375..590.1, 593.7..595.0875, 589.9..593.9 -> -0.355 nm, 2.19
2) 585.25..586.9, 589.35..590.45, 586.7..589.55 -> 0.239 nm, 2.14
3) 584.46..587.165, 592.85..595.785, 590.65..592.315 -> 0.129 nm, 2.36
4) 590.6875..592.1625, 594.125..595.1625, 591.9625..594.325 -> -0.275 nm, 2.35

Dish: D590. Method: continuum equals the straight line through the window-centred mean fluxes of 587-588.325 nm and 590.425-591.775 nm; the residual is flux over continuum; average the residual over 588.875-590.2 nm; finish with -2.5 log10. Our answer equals 0.21 mag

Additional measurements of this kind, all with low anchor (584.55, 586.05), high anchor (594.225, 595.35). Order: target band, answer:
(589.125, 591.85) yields 0.15 mag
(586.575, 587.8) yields 0.10 mag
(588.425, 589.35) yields 0.42 mag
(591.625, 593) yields -0.04 mag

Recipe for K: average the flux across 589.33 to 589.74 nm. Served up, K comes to 1.7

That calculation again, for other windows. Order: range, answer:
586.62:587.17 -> 2.23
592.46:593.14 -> 2.19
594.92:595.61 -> 2.22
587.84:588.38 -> 2.22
